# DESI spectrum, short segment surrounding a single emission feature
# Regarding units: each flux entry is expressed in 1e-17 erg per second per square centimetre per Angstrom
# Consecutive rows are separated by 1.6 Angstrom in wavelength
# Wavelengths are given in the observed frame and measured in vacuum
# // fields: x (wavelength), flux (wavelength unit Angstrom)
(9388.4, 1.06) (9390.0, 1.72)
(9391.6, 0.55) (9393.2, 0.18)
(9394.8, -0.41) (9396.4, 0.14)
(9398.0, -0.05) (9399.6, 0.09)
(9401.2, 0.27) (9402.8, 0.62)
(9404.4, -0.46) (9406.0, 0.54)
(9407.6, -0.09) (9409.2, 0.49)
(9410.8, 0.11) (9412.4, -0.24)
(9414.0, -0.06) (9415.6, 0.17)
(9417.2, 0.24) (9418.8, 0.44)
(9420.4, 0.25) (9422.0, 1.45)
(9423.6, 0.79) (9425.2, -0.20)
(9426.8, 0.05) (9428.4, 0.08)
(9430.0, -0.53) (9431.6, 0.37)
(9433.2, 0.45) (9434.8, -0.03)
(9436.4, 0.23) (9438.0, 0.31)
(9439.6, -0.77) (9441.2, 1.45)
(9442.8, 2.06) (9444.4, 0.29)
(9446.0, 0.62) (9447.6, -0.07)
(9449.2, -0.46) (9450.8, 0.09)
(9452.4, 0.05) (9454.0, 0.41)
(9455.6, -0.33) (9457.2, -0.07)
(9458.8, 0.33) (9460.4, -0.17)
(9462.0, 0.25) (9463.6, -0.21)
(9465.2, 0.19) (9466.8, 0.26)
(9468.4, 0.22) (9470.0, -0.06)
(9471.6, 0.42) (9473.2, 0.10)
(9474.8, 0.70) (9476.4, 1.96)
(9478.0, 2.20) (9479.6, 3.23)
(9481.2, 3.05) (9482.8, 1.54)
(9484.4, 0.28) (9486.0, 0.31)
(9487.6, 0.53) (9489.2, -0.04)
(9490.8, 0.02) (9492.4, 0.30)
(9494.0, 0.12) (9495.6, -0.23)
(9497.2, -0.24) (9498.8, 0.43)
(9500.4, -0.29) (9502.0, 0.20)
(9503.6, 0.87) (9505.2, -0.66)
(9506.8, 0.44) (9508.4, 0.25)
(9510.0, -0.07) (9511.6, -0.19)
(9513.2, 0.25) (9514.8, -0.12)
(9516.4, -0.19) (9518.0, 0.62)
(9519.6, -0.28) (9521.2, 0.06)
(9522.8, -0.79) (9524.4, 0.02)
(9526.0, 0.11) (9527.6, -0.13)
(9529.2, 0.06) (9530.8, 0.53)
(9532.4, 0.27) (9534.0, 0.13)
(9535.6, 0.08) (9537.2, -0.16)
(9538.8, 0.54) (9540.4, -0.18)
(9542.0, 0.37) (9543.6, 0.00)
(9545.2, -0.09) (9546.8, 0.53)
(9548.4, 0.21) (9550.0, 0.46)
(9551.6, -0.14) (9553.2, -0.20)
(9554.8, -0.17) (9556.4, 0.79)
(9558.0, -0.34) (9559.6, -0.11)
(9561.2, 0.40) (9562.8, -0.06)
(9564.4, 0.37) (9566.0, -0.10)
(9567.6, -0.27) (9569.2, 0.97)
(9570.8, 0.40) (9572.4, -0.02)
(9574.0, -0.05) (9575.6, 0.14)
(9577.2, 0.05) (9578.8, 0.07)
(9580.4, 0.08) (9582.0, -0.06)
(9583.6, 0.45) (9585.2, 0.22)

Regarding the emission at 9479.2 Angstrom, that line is [O III]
